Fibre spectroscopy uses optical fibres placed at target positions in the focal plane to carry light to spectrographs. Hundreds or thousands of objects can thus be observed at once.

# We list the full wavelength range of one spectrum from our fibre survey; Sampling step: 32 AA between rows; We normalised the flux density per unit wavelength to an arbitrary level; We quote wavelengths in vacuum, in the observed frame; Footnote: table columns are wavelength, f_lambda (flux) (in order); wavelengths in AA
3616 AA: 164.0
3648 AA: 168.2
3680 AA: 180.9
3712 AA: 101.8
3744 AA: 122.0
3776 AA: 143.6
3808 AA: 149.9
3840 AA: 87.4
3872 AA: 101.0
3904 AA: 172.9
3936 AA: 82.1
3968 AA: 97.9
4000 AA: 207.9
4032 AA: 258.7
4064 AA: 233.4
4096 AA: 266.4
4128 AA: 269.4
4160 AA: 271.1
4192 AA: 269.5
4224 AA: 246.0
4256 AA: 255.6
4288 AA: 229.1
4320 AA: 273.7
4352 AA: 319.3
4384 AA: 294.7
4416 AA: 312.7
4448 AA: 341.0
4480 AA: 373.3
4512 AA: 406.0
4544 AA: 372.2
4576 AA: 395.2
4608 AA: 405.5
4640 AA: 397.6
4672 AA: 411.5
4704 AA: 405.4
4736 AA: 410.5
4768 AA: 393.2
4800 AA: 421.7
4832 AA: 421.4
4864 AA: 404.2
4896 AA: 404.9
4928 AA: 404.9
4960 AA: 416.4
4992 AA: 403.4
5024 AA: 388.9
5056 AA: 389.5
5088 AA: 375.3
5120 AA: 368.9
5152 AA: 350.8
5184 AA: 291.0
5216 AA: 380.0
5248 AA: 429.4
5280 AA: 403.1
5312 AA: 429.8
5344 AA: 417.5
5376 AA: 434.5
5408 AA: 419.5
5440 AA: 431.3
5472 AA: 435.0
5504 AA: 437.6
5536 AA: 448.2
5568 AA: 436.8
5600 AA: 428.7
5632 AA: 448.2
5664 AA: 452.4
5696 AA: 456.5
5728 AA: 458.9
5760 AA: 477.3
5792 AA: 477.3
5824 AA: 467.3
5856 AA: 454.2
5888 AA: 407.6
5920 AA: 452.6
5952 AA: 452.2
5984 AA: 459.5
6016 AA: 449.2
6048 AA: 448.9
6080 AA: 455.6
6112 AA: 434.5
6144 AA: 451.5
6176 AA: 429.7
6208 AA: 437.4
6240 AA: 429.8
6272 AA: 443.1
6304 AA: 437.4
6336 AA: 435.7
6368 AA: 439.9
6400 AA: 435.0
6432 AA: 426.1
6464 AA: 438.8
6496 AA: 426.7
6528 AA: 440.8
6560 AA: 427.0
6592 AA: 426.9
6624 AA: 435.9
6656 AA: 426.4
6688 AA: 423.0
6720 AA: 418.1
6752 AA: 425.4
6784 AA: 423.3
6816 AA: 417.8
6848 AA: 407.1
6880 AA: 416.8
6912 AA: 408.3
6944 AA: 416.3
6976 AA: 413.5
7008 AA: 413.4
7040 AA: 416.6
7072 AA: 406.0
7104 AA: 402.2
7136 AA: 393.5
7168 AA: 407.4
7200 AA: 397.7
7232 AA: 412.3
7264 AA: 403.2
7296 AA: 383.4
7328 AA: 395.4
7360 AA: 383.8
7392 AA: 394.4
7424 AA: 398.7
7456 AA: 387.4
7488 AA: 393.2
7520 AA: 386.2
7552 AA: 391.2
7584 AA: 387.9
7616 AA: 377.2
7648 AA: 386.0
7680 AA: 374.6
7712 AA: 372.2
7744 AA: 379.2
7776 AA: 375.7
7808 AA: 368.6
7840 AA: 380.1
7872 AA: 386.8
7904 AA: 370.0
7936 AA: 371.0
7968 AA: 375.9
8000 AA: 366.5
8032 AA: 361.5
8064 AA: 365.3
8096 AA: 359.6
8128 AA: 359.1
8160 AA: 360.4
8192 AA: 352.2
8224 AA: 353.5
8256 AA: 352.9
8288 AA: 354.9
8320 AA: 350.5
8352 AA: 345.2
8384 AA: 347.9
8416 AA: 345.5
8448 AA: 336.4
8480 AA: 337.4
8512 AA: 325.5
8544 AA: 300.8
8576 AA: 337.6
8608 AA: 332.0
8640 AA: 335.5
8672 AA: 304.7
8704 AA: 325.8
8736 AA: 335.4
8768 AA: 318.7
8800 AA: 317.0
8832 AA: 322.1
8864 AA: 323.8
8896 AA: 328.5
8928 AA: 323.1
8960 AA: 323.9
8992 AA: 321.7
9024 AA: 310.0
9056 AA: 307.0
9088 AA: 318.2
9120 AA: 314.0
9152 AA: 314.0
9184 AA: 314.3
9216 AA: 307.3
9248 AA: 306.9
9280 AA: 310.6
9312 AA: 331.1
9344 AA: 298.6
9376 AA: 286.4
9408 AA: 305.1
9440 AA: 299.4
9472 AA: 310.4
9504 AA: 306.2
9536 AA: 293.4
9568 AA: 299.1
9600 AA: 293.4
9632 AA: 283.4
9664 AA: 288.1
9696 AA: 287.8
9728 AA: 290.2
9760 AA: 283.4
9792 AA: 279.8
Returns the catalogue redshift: 0.000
